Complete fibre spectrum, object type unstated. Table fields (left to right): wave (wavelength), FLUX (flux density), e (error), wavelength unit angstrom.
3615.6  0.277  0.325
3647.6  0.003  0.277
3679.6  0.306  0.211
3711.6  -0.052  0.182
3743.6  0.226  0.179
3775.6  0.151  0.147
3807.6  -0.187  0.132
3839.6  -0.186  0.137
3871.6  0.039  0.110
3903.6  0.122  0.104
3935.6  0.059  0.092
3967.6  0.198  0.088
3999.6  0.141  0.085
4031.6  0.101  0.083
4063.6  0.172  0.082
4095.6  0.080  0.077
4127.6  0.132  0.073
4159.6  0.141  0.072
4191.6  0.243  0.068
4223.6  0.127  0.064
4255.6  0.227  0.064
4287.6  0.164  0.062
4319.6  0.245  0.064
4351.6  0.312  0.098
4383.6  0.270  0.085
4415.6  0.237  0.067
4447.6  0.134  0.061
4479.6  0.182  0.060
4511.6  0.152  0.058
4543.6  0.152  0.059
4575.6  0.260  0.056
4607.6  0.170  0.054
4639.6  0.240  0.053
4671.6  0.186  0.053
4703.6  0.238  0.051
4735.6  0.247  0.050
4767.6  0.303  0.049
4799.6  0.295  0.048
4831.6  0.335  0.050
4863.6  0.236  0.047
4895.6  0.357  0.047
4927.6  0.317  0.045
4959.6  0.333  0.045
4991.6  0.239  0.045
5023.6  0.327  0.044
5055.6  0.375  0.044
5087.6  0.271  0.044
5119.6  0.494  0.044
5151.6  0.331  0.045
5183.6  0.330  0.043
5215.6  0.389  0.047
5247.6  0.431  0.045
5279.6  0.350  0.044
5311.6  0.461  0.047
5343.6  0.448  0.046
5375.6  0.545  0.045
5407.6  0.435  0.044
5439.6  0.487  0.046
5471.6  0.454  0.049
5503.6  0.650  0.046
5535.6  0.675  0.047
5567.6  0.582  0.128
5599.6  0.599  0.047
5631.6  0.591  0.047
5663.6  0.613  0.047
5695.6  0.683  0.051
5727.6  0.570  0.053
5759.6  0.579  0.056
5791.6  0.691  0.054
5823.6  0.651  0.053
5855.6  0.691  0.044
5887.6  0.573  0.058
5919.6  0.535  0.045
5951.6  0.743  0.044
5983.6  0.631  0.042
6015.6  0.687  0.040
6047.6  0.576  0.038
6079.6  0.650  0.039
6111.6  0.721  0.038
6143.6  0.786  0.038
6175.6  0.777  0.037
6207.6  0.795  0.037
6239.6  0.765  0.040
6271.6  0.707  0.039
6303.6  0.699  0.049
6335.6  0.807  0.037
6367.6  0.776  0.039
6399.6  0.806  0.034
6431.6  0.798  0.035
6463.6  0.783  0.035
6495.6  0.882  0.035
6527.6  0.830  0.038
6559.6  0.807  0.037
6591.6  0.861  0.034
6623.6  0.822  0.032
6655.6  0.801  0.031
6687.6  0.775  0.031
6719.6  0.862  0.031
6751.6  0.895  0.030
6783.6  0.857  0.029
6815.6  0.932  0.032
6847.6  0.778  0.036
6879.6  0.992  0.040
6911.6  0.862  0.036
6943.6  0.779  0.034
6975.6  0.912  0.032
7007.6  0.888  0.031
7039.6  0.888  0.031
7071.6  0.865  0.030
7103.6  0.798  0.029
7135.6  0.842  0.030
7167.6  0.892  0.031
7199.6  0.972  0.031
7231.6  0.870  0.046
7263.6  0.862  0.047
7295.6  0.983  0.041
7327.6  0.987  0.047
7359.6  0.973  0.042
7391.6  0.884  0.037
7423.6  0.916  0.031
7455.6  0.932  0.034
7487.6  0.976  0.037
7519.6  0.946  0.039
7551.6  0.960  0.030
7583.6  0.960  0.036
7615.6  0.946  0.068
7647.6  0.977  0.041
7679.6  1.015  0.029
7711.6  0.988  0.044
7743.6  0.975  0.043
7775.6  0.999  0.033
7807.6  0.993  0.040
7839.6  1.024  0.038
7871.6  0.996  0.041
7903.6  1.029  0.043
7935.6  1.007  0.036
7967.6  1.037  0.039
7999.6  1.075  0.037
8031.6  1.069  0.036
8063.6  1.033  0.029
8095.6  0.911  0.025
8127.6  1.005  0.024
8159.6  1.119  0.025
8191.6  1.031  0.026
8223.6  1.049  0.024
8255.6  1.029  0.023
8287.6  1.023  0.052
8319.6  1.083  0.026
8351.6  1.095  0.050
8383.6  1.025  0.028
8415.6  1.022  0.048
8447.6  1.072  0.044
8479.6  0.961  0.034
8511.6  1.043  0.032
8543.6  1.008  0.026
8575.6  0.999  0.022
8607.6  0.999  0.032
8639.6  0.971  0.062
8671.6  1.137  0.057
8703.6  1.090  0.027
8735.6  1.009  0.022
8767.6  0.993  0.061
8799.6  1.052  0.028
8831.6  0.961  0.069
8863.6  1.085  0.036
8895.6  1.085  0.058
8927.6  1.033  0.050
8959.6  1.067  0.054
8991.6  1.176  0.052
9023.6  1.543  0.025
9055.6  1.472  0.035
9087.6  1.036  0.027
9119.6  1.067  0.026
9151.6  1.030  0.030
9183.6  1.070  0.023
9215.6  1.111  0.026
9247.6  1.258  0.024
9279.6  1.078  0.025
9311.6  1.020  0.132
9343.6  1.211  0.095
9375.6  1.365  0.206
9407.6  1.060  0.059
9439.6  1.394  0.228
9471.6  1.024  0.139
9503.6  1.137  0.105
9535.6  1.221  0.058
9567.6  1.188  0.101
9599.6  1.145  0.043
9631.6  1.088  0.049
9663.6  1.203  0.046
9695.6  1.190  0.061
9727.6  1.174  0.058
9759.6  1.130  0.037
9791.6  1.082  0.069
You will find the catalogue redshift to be 0.375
